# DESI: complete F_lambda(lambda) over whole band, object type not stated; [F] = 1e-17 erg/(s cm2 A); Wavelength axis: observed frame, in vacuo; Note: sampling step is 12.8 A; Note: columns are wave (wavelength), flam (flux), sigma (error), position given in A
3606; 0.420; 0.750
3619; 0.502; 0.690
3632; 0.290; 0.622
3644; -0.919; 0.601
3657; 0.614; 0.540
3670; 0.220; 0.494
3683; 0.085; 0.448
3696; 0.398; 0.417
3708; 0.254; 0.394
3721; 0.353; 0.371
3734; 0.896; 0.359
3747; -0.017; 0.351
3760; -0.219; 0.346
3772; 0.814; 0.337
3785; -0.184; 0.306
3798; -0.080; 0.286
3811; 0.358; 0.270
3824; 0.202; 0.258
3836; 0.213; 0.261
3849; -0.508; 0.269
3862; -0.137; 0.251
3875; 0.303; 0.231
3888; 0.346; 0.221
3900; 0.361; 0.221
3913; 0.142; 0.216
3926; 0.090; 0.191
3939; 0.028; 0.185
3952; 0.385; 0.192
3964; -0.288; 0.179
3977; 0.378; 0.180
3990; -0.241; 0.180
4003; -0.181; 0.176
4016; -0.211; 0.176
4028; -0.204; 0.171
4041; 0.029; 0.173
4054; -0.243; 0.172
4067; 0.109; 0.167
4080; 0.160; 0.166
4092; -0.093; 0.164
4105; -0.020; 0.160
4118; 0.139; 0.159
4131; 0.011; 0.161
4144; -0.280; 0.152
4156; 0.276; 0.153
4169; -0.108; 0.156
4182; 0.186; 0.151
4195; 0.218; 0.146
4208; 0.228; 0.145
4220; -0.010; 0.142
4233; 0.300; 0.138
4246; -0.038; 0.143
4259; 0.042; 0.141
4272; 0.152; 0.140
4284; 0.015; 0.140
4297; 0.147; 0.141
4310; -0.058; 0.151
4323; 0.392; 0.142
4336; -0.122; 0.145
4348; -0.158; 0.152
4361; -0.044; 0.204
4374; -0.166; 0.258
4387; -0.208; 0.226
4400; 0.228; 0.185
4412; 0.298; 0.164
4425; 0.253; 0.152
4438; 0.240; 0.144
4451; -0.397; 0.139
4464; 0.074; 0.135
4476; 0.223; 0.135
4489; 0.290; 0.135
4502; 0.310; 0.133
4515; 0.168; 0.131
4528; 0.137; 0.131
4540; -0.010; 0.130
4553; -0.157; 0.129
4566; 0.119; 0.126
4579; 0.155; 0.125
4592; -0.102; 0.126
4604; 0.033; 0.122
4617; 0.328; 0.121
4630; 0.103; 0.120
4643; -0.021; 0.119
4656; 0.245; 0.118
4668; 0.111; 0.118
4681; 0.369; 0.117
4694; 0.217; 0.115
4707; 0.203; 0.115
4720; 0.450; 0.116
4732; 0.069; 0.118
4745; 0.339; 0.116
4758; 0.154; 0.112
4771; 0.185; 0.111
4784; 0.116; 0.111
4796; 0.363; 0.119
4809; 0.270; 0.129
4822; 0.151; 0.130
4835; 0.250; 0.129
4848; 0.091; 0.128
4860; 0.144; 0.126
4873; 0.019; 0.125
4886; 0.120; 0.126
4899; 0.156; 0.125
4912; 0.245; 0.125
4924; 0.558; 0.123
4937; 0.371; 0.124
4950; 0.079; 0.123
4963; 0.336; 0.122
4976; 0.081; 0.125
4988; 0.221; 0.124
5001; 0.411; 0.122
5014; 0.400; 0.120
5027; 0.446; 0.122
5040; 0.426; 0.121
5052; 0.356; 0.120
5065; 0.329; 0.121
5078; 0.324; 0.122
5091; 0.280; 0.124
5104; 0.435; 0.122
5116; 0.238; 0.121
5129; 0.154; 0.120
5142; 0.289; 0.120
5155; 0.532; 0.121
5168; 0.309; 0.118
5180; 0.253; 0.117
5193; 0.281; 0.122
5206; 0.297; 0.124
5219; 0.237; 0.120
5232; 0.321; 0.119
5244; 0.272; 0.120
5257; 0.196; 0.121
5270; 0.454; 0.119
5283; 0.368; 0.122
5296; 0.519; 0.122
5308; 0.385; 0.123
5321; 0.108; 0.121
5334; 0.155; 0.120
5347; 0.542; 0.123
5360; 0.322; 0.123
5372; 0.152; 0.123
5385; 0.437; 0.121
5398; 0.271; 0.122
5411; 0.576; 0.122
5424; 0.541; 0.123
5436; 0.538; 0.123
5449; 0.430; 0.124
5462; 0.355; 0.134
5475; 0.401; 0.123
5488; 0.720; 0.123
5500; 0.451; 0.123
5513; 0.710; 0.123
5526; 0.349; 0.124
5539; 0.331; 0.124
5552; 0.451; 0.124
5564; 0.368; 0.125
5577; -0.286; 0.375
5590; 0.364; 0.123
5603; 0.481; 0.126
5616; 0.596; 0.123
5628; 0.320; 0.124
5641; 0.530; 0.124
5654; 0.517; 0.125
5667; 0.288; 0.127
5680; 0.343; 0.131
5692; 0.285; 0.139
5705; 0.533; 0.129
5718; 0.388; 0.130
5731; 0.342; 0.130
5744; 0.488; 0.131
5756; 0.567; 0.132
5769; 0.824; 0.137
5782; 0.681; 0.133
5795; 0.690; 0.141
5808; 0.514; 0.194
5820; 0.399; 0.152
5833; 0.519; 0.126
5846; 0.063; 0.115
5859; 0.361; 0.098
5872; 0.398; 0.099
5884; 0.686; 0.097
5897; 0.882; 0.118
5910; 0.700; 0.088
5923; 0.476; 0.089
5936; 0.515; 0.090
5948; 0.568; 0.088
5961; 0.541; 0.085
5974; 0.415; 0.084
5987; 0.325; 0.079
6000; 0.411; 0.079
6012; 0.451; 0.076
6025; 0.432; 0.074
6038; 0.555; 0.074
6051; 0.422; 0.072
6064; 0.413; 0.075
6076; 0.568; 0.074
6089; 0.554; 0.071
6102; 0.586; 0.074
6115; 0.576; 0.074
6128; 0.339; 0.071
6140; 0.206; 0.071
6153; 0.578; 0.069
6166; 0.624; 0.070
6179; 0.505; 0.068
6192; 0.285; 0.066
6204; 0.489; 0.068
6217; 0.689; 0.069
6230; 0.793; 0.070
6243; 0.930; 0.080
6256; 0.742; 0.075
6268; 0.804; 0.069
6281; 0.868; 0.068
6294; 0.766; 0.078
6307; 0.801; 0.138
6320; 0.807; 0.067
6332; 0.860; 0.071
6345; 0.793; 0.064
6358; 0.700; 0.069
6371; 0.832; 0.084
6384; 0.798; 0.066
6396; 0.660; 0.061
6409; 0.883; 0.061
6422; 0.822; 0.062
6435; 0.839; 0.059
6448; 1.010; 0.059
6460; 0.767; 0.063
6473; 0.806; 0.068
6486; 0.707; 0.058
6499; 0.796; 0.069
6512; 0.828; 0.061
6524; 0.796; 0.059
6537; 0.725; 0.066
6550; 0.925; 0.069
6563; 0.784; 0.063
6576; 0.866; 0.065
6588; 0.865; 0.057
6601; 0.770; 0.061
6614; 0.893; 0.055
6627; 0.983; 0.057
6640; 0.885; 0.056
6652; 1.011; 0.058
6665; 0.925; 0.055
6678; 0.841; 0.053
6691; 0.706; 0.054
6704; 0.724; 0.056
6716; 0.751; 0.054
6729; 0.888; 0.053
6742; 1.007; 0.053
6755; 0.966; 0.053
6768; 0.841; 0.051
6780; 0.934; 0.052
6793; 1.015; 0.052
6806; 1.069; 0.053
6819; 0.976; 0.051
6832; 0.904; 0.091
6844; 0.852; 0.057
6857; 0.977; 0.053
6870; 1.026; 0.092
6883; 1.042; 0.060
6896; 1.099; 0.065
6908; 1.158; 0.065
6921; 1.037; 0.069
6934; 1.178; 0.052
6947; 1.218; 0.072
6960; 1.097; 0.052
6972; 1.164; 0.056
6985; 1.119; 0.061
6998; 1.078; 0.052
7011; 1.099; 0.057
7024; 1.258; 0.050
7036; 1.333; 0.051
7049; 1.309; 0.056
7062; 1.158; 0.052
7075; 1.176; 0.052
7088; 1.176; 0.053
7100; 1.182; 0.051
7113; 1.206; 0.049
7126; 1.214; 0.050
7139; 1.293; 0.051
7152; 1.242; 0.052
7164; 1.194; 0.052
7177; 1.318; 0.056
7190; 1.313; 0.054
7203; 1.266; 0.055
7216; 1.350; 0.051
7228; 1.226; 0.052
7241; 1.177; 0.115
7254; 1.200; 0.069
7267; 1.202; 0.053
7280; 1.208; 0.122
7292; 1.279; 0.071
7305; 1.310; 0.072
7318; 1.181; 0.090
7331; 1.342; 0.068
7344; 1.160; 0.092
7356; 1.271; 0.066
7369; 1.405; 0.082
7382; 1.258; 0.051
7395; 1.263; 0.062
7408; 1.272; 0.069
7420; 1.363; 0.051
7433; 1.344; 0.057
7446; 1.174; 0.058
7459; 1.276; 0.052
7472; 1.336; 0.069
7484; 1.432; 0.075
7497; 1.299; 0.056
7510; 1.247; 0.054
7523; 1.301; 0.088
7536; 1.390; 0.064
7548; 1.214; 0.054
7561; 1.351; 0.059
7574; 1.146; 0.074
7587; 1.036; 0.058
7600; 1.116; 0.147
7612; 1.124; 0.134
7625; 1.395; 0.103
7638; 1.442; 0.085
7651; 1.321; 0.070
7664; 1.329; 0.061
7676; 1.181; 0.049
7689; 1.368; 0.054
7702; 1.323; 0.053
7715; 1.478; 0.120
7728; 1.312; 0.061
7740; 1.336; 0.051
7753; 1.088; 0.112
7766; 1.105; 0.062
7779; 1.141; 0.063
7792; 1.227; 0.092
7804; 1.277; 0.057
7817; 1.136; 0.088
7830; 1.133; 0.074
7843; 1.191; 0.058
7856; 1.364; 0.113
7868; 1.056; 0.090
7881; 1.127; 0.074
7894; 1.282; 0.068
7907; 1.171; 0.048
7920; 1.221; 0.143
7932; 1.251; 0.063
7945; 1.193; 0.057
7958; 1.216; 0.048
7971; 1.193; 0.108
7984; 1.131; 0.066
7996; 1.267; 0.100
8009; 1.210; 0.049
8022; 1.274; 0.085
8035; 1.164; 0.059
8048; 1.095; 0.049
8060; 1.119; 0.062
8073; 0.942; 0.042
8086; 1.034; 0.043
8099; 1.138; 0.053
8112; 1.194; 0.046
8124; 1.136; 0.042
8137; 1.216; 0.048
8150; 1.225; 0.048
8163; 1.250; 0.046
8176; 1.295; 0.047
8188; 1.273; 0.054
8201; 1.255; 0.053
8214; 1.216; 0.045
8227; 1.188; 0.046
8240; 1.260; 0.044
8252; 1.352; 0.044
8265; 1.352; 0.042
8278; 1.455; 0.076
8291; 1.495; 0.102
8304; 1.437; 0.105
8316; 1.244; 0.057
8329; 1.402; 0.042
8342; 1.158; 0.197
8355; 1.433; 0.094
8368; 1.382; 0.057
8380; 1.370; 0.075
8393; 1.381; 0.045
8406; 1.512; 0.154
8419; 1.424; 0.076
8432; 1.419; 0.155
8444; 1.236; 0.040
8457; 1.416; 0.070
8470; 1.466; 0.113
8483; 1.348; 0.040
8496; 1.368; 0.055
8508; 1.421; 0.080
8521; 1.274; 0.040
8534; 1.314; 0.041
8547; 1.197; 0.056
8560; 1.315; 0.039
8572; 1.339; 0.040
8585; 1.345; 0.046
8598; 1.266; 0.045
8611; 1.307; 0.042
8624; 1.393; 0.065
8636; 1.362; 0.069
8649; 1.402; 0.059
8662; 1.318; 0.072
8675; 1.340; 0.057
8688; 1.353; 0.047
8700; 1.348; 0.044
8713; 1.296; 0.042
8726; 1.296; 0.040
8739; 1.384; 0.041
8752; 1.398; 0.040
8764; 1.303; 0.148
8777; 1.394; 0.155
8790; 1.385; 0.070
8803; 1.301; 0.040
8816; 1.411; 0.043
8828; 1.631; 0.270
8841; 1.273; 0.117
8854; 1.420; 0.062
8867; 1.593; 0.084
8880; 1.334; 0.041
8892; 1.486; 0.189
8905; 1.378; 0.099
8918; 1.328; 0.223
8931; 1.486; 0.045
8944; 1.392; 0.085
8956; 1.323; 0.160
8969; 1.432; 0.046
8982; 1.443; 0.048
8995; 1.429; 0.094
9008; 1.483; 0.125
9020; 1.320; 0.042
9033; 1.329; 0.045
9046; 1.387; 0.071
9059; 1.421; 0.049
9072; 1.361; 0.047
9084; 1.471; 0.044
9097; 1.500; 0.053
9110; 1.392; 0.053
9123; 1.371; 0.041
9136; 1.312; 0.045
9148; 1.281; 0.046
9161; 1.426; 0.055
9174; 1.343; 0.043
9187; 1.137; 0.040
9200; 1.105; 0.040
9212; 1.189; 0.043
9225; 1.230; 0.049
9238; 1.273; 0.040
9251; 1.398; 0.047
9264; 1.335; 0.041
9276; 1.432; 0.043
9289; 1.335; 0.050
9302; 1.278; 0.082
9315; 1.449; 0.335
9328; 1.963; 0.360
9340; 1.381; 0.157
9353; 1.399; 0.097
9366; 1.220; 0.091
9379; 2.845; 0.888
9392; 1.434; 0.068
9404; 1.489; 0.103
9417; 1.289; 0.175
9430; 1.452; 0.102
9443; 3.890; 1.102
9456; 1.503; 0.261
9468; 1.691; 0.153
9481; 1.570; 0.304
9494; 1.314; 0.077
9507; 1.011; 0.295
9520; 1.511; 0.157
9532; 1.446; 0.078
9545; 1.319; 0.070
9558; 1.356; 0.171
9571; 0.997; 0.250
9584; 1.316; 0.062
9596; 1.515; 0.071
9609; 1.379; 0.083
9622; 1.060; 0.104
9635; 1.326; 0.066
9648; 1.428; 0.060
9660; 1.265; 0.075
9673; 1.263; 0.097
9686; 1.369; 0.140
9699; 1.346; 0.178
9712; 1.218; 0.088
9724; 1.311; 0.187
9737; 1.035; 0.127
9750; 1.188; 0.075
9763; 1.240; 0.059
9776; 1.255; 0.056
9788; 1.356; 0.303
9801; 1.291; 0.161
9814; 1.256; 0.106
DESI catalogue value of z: 0.560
